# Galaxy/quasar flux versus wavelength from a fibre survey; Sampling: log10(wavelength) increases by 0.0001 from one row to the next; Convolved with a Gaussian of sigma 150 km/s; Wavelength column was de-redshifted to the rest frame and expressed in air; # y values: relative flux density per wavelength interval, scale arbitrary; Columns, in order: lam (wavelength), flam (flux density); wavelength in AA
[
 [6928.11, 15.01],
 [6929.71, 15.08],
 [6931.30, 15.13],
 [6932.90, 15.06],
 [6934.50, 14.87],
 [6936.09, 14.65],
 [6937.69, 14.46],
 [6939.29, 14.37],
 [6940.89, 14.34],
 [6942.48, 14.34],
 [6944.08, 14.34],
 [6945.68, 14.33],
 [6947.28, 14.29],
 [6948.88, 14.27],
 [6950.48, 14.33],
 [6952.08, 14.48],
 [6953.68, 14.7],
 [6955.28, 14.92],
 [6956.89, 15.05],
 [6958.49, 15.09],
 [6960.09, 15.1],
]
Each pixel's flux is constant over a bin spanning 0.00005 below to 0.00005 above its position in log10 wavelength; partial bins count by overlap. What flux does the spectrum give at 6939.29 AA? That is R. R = 14.37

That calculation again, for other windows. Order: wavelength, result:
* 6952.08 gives 14.48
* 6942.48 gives 14.34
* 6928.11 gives 15.01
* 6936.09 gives 14.65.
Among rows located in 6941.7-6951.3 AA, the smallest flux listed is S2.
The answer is 14.27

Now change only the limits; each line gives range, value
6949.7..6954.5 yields 14.33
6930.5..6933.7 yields 15.06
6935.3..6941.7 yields 14.34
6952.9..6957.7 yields 14.7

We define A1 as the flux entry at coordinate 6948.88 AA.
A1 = 14.27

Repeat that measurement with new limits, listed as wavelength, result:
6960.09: 15.1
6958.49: 15.09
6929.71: 15.08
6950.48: 14.33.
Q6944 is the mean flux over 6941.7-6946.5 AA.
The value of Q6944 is 14.3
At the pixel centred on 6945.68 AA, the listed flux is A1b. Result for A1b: 14.33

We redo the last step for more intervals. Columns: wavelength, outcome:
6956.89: 15.05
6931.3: 15.13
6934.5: 14.87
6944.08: 14.34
